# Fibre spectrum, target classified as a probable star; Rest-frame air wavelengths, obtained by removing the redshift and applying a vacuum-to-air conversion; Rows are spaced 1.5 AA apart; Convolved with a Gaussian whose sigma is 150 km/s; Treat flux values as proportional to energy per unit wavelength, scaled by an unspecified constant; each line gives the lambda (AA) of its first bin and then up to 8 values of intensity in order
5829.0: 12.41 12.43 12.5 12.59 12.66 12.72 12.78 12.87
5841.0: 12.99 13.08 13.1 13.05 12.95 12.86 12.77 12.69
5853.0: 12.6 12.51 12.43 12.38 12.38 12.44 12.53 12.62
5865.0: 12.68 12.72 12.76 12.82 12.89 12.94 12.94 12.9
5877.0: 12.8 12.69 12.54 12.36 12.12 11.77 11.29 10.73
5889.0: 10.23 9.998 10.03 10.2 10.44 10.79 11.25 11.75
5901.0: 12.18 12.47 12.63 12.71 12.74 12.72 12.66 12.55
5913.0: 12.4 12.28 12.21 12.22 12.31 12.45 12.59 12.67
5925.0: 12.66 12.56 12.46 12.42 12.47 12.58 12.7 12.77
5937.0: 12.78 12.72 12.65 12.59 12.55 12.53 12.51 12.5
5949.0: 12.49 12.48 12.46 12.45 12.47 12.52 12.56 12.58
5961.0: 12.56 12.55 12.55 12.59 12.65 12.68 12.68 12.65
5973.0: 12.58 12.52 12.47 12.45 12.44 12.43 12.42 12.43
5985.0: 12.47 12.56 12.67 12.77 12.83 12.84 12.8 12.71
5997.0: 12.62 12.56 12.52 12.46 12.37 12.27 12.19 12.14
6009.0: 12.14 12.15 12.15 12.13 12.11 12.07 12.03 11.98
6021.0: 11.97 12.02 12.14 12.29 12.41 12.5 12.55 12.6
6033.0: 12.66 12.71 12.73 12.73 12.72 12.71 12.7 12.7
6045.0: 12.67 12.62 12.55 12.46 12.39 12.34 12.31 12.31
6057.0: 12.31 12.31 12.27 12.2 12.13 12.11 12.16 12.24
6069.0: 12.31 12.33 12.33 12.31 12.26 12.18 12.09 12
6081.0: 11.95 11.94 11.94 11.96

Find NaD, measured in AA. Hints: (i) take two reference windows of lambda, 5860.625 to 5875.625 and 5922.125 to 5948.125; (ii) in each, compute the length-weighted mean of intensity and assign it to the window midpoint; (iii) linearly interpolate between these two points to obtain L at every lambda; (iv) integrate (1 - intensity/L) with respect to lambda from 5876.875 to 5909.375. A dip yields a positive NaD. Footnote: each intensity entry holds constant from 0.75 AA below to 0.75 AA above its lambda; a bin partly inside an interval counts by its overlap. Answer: 2.7 AA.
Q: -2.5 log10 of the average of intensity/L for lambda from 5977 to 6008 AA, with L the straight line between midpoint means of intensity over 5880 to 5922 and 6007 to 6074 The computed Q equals -0.03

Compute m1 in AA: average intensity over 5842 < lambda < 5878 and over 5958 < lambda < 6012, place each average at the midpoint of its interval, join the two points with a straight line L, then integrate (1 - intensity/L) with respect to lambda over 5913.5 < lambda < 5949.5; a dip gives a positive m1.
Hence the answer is 0.25 AA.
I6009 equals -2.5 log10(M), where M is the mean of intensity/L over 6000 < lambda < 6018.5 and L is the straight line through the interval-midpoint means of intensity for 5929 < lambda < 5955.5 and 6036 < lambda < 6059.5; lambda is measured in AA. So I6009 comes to 0.03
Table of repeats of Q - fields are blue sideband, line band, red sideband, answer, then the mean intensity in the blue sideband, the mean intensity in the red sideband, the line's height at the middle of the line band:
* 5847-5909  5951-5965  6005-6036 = -0.03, 12.1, 12.3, 12.2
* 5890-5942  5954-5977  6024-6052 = -0.02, 12.2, 12.6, 12.3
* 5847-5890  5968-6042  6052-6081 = -0.01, 12.4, 12.2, 12.3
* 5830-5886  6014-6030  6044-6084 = 0.02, 12.7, 12.3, 12.3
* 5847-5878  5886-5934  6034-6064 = 0.06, 12.7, 12.5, 12.6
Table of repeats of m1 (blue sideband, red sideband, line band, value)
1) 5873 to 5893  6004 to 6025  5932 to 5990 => -3.0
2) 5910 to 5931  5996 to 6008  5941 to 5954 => -0.1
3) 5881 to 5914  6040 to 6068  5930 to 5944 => -1.0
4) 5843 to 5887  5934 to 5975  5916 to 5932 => 0.1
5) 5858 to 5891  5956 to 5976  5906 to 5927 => -0.2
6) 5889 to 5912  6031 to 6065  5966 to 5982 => -0.7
